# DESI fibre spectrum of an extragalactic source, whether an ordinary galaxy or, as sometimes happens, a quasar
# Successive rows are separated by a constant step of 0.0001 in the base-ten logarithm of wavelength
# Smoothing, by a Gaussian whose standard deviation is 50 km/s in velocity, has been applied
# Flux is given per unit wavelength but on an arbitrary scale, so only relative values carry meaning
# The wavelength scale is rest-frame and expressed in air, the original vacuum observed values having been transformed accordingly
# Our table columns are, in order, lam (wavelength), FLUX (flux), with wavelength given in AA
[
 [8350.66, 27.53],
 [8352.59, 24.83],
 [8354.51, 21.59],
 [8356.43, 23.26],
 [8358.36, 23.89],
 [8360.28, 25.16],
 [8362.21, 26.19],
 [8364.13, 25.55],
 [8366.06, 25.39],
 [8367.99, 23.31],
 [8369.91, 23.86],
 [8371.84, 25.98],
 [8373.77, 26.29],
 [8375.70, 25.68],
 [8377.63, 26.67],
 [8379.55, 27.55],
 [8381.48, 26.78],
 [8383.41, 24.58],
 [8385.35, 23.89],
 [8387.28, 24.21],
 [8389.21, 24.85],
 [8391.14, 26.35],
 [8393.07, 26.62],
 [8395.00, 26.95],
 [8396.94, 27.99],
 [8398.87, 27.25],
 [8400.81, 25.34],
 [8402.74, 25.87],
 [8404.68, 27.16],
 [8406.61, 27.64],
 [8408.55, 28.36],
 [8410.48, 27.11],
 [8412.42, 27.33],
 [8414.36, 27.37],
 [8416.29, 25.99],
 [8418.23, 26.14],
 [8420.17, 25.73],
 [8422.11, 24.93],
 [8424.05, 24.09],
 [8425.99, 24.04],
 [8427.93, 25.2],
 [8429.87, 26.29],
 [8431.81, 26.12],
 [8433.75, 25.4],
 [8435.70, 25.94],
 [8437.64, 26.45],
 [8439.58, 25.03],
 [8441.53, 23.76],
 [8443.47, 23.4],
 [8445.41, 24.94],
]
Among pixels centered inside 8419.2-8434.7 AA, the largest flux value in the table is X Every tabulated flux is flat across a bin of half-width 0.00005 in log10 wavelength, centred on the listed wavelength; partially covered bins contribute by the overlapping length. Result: 26.29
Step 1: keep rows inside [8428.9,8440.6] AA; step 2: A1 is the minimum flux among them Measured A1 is 25.03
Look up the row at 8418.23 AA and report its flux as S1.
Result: 26.14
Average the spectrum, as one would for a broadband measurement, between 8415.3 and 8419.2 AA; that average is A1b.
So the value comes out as 26.1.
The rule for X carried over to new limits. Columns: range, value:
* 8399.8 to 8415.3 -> 28.36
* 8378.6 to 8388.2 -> 27.55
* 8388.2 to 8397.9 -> 27.99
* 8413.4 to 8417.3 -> 27.37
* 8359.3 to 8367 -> 26.19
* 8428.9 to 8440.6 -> 26.45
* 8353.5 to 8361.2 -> 25.16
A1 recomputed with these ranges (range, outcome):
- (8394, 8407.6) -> 25.34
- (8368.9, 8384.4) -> 23.86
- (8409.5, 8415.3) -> 27.11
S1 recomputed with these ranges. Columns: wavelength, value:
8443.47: 23.4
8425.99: 24.04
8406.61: 27.64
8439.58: 25.03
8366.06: 25.39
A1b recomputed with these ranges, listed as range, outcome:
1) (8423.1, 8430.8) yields 24.9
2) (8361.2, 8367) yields 25.7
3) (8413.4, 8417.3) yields 26.7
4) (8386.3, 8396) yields 25.8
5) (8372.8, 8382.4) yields 26.6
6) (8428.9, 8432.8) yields 26.2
